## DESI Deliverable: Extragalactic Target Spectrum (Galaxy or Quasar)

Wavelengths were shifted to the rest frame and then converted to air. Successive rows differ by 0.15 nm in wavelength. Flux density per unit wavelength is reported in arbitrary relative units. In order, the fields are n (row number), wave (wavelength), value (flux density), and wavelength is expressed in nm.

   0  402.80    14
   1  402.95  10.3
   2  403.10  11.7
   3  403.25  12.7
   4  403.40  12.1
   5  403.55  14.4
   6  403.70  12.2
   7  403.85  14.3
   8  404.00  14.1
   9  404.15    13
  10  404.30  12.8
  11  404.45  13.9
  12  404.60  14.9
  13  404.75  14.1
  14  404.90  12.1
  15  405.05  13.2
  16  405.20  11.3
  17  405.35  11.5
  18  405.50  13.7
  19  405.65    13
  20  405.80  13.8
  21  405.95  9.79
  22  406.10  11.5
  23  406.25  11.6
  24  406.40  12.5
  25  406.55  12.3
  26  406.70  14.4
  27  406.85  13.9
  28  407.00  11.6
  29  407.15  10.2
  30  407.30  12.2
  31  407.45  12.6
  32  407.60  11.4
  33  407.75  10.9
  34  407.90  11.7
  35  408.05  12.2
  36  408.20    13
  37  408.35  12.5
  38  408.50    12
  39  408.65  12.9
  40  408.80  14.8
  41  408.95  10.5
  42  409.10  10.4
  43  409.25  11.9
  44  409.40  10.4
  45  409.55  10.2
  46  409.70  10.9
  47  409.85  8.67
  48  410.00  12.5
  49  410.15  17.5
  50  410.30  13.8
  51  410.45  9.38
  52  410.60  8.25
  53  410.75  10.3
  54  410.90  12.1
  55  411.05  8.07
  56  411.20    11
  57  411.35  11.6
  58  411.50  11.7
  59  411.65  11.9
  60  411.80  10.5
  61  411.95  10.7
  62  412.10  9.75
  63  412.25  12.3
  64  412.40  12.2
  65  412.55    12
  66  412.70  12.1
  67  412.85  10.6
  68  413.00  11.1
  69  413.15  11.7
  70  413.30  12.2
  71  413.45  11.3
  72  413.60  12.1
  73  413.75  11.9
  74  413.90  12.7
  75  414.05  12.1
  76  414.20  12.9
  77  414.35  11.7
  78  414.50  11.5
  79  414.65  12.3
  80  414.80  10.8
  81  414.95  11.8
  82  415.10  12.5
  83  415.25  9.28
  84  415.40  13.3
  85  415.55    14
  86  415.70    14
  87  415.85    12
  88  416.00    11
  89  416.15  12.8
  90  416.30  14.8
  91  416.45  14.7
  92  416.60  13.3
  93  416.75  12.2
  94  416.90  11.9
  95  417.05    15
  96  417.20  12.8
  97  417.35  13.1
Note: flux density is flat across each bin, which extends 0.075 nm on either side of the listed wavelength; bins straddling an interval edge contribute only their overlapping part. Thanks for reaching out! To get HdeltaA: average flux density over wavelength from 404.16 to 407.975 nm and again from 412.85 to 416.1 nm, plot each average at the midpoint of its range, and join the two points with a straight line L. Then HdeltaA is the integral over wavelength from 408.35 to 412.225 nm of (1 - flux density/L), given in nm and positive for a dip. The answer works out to 0.29 nm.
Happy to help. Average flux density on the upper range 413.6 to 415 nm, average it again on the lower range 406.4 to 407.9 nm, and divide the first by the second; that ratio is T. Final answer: 0.98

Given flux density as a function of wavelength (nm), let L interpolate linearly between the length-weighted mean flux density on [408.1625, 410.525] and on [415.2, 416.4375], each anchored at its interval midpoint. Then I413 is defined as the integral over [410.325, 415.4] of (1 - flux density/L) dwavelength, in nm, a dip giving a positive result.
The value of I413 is 0.444 nm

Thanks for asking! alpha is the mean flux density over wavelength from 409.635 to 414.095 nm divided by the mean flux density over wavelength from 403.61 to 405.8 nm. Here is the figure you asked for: 0.87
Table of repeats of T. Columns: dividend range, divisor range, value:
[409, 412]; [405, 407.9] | 0.91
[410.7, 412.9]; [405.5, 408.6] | 0.91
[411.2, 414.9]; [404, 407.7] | 0.93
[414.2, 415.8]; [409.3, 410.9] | 1.08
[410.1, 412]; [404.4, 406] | 0.87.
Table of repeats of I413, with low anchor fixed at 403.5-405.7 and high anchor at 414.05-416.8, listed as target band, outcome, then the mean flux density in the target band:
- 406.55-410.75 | 0.354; 11.9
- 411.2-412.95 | 0.184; 11.4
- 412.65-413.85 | 0.095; 11.6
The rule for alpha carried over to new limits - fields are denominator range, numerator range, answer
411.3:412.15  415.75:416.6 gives 1.19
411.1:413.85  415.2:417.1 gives 1.13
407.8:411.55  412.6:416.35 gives 1.05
